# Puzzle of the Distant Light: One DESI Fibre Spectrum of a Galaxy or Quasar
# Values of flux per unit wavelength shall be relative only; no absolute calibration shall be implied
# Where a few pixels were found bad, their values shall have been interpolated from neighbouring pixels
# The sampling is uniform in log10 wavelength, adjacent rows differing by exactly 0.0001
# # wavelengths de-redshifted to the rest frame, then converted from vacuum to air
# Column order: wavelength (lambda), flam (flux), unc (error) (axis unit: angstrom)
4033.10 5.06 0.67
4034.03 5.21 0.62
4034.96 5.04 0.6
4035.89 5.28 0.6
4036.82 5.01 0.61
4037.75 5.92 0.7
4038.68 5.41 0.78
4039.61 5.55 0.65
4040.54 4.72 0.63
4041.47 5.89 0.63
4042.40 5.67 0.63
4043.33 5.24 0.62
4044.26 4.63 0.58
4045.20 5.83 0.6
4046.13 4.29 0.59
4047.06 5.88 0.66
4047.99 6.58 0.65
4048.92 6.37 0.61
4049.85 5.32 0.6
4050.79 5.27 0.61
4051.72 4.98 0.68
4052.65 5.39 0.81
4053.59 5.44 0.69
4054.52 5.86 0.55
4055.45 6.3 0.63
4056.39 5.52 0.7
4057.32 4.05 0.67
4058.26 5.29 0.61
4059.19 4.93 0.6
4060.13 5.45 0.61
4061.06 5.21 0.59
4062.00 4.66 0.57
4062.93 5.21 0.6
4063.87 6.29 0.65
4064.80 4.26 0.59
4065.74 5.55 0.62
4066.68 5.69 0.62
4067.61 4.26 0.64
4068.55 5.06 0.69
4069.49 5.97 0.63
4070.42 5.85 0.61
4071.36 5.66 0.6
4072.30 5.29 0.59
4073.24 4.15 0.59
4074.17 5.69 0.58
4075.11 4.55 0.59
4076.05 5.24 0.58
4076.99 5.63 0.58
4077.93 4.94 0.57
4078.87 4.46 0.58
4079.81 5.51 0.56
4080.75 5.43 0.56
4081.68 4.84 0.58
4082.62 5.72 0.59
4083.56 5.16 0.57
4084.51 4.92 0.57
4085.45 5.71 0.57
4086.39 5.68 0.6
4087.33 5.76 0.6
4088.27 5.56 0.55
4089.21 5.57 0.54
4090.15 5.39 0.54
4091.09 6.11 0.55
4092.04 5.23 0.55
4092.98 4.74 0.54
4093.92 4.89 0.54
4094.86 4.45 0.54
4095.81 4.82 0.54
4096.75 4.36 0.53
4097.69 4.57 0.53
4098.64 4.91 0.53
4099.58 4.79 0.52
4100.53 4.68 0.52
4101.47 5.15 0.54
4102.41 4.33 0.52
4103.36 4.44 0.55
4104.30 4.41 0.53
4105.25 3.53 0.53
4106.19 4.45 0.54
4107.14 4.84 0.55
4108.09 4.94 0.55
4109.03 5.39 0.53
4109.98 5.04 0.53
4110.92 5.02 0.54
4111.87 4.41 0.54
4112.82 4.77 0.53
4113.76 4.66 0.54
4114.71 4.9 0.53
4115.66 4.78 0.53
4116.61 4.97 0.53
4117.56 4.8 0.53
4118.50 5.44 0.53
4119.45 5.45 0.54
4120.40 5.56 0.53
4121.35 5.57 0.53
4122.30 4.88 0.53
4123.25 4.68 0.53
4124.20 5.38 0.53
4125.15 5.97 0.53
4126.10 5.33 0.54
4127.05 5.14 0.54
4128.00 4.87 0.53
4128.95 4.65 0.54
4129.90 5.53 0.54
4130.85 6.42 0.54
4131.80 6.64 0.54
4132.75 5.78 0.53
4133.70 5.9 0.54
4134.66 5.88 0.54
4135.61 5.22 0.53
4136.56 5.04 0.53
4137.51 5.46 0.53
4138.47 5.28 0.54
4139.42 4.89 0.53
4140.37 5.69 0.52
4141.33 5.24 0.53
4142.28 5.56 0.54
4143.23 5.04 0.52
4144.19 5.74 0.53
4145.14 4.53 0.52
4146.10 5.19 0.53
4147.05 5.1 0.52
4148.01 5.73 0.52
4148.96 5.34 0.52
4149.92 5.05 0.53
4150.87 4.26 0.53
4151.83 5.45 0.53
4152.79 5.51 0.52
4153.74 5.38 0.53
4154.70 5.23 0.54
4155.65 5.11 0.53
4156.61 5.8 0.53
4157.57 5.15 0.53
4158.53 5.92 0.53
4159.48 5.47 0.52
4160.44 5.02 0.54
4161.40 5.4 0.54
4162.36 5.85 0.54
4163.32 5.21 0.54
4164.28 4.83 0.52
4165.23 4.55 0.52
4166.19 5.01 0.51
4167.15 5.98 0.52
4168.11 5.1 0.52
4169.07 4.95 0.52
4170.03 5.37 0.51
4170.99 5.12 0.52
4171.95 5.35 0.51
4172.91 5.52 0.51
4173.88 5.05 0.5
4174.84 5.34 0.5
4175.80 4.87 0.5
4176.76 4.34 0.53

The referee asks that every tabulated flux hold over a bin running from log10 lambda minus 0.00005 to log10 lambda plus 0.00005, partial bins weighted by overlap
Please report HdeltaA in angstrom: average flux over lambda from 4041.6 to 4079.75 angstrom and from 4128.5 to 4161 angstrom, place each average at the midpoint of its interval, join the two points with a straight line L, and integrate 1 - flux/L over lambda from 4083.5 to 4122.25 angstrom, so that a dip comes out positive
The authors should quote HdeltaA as 2.68 angstrom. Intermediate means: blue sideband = 5.3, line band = 4.98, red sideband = 5.39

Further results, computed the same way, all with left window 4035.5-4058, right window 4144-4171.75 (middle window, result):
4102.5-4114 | 1.47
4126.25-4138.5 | -0.55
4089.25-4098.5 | 0.65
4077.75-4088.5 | 0.12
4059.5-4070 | 0.32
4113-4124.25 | 0.52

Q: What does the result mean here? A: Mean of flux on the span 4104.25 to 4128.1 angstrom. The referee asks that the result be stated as 4.98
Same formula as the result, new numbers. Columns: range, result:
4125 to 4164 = 5.38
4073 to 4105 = 5.05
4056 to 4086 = 5.19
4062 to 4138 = 5.15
